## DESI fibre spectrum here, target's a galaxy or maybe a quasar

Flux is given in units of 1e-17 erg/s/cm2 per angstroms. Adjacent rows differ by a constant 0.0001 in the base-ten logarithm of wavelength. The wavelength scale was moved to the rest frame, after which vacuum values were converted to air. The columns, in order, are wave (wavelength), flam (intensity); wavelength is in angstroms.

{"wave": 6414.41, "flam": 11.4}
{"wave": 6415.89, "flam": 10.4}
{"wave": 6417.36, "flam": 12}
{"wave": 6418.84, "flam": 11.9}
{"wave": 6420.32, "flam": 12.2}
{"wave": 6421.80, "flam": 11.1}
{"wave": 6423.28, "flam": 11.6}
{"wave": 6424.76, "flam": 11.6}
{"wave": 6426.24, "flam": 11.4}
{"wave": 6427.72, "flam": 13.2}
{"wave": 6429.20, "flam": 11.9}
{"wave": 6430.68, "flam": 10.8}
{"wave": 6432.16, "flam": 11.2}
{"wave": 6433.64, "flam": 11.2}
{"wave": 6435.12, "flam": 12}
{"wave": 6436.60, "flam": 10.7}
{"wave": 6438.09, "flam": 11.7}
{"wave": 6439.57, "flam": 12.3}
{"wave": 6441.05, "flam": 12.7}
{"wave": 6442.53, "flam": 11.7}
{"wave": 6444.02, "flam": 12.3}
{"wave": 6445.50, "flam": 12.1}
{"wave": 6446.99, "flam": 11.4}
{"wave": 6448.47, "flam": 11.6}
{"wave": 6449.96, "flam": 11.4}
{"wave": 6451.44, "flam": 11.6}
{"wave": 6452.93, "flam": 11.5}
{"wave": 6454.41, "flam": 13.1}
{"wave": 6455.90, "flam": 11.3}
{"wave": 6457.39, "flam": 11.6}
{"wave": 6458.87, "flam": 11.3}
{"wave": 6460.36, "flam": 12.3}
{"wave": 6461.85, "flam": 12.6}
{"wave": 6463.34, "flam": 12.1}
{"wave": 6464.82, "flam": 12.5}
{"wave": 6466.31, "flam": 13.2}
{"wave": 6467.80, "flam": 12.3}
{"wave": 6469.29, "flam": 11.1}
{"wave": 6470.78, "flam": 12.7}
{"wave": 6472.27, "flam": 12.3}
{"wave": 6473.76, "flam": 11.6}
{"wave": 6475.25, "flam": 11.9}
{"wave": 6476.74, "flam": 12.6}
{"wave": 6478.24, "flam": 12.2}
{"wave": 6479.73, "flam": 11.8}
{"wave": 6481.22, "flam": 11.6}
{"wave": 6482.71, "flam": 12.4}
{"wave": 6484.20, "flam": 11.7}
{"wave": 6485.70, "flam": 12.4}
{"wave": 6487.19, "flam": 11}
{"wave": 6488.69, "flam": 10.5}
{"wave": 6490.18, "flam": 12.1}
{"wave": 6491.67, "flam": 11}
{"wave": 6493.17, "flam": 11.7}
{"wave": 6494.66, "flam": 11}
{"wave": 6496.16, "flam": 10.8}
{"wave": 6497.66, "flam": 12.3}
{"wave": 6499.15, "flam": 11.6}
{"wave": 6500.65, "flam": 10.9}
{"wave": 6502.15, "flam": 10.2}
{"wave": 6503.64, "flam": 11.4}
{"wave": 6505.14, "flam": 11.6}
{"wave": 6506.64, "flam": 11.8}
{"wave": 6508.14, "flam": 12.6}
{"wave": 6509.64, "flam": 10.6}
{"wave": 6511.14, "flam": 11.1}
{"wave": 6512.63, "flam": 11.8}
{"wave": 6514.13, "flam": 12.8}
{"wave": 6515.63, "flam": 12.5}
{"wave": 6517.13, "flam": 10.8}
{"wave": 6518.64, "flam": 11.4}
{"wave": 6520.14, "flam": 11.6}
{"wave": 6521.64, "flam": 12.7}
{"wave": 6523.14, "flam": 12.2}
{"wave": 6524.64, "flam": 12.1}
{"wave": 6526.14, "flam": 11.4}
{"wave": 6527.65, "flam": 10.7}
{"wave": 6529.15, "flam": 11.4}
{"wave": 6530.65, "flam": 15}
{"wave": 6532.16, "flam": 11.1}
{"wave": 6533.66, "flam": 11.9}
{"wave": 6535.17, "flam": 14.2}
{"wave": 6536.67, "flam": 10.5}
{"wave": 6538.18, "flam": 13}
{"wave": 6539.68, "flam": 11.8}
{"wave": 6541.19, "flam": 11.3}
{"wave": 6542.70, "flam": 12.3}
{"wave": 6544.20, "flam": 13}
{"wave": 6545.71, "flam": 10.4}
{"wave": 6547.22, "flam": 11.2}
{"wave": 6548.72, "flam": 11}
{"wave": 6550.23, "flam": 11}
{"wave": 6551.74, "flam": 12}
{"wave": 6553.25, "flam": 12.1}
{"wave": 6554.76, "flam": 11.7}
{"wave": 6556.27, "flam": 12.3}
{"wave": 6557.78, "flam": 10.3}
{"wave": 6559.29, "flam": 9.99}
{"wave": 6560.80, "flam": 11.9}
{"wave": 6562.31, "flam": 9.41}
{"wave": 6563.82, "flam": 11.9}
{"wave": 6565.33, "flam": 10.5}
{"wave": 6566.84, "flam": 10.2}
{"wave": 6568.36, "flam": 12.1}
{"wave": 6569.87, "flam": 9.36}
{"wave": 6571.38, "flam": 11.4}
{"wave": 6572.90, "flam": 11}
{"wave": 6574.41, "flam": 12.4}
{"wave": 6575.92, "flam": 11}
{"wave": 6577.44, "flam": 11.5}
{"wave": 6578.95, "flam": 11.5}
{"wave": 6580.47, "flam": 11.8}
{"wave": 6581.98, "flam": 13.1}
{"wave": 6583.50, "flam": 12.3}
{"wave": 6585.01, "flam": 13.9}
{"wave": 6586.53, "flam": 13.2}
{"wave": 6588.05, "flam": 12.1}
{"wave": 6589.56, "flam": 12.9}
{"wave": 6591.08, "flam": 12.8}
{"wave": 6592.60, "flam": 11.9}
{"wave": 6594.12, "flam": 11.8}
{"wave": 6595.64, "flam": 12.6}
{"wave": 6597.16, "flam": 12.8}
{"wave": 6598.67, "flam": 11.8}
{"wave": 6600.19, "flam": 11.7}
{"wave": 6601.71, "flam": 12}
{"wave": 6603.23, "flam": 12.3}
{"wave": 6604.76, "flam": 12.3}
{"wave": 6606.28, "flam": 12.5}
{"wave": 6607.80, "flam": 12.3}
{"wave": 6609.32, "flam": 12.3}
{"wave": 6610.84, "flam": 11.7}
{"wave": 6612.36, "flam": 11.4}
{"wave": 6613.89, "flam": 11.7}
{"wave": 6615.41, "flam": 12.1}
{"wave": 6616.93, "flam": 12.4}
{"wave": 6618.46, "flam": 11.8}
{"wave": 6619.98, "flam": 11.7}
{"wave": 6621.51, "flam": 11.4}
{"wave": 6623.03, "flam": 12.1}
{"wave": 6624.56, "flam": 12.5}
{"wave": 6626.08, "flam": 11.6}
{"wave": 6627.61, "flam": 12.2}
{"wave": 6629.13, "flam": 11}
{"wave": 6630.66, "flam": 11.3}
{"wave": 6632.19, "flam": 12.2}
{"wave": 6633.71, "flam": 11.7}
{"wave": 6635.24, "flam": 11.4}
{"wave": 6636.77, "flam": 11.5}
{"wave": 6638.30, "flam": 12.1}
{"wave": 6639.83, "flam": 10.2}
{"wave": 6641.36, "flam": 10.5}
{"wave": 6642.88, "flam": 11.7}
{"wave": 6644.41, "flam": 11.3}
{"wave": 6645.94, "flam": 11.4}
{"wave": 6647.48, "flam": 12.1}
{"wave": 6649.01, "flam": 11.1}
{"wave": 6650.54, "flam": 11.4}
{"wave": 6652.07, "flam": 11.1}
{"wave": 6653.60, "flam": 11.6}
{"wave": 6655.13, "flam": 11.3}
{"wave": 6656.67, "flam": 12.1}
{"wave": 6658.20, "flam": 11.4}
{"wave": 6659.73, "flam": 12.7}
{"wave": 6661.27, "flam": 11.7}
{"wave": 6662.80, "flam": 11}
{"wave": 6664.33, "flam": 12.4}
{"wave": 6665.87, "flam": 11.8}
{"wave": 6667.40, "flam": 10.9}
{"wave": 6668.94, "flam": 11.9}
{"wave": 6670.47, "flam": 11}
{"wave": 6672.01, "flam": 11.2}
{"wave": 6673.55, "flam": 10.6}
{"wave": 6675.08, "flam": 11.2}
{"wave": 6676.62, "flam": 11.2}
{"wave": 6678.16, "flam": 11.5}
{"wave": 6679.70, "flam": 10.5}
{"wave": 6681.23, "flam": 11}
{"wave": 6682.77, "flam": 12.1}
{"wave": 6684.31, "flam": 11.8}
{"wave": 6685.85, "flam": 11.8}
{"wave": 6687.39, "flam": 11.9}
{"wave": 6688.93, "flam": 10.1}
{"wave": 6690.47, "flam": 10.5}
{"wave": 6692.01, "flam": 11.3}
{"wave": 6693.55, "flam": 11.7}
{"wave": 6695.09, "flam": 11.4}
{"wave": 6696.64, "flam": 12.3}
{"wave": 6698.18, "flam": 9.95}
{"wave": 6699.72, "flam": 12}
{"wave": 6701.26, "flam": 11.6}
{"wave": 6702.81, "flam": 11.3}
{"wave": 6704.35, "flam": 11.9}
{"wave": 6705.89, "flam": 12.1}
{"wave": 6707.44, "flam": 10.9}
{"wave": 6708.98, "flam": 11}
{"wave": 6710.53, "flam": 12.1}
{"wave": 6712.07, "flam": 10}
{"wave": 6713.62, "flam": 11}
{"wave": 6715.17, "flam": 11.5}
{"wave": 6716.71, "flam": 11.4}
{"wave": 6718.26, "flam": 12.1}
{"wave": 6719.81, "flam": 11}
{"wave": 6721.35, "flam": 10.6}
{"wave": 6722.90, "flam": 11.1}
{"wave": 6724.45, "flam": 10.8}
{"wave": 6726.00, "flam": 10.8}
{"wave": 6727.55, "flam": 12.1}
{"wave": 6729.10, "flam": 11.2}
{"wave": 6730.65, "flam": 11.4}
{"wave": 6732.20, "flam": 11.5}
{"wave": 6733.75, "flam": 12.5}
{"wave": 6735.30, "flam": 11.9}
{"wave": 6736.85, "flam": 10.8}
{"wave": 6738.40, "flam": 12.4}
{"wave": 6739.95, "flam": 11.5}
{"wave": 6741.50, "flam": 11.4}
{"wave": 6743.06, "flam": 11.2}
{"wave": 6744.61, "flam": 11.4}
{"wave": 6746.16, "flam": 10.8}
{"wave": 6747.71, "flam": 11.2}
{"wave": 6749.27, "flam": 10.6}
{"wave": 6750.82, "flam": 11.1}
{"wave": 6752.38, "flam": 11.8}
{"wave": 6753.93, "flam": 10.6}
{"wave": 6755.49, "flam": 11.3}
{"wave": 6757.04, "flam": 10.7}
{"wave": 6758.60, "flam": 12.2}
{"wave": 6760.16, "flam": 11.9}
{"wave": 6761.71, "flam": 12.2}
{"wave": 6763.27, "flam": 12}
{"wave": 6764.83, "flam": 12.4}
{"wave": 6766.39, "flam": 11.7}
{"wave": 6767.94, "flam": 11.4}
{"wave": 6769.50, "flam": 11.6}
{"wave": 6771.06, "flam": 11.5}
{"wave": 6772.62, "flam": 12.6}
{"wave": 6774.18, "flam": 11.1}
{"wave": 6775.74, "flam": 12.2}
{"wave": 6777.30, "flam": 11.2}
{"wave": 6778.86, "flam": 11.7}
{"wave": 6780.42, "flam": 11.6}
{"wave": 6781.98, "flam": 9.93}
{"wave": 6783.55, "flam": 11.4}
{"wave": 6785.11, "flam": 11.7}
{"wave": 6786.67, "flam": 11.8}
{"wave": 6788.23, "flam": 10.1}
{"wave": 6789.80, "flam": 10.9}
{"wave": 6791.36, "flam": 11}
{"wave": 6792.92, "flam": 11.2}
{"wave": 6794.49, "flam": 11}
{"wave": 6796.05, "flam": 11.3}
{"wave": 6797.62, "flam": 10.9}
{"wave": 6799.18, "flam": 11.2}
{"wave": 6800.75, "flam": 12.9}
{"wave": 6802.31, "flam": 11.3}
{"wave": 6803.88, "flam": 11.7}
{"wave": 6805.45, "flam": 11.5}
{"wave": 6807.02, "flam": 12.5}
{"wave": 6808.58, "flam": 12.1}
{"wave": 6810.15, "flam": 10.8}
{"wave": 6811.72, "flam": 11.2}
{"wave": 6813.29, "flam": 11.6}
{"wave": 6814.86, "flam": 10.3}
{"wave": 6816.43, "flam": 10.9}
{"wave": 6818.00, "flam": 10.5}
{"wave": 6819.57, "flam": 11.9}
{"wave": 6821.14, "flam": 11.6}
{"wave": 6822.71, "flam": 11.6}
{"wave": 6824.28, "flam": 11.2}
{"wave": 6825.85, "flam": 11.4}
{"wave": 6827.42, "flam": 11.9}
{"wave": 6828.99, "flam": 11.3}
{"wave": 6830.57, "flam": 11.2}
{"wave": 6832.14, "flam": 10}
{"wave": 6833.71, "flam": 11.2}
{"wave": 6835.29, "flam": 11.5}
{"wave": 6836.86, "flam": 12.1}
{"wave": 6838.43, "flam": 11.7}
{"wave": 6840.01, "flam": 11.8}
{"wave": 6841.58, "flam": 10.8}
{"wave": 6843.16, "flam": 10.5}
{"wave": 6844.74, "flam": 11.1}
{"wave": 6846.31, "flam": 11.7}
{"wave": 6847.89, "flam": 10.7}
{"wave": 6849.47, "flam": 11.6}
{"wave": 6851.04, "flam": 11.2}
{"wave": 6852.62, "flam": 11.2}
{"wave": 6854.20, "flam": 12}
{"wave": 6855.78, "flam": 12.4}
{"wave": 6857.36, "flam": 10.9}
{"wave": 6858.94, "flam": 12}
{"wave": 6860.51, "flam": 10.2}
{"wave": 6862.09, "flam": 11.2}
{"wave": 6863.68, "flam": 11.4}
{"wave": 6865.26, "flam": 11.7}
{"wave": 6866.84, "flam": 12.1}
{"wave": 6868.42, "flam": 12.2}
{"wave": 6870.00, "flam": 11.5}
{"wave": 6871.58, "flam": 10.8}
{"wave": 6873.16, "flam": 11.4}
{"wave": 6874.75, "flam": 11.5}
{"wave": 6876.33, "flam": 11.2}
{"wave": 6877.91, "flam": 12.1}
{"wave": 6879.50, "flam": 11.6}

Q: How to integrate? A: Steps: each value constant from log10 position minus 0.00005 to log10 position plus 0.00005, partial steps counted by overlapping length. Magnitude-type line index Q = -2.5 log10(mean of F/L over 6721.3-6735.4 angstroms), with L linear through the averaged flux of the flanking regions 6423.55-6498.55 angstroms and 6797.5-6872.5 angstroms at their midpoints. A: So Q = 0.01 mag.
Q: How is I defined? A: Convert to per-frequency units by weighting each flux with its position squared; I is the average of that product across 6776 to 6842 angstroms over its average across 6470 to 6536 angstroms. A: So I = 1.05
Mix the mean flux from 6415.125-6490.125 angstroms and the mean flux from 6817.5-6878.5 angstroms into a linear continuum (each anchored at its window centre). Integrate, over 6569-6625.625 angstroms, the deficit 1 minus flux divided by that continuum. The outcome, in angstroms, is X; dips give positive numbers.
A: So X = -1.8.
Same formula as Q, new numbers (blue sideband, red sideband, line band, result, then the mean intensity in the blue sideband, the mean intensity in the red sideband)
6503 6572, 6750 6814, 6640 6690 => 0.01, 11.6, 11.5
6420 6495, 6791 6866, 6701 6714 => 0.02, 11.8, 11.4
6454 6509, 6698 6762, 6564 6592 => -0.02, 11.8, 11.4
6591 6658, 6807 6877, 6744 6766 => 0.01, 11.8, 11.4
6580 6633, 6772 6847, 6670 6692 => 0.06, 12.2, 11.3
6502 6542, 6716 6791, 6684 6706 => 0.01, 11.9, 11.4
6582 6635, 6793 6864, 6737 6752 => 0.03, 12.1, 11.4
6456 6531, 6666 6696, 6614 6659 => -0.02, 11.8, 11.3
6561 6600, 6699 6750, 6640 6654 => 0.03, 11.8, 11.4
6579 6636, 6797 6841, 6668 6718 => 0.05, 12.1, 11.4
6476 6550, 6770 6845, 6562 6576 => 0.07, 11.7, 11.3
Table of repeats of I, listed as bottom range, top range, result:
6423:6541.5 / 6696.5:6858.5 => 1.05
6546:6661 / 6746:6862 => 1.03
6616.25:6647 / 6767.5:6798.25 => 1.02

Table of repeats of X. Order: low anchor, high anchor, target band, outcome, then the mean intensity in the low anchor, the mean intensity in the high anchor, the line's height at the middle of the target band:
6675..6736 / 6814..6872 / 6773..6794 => 0.19 angstroms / 11.4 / 11.3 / 11.3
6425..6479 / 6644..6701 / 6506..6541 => -0.56 angstroms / 11.9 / 11.4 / 11.8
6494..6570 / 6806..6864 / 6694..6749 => 0.22 angstroms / 11.6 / 11.3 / 11.4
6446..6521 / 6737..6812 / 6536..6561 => 0.36 angstroms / 11.7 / 11.4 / 11.7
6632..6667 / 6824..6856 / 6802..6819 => 0.08 angstroms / 11.5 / 11.3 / 11.4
